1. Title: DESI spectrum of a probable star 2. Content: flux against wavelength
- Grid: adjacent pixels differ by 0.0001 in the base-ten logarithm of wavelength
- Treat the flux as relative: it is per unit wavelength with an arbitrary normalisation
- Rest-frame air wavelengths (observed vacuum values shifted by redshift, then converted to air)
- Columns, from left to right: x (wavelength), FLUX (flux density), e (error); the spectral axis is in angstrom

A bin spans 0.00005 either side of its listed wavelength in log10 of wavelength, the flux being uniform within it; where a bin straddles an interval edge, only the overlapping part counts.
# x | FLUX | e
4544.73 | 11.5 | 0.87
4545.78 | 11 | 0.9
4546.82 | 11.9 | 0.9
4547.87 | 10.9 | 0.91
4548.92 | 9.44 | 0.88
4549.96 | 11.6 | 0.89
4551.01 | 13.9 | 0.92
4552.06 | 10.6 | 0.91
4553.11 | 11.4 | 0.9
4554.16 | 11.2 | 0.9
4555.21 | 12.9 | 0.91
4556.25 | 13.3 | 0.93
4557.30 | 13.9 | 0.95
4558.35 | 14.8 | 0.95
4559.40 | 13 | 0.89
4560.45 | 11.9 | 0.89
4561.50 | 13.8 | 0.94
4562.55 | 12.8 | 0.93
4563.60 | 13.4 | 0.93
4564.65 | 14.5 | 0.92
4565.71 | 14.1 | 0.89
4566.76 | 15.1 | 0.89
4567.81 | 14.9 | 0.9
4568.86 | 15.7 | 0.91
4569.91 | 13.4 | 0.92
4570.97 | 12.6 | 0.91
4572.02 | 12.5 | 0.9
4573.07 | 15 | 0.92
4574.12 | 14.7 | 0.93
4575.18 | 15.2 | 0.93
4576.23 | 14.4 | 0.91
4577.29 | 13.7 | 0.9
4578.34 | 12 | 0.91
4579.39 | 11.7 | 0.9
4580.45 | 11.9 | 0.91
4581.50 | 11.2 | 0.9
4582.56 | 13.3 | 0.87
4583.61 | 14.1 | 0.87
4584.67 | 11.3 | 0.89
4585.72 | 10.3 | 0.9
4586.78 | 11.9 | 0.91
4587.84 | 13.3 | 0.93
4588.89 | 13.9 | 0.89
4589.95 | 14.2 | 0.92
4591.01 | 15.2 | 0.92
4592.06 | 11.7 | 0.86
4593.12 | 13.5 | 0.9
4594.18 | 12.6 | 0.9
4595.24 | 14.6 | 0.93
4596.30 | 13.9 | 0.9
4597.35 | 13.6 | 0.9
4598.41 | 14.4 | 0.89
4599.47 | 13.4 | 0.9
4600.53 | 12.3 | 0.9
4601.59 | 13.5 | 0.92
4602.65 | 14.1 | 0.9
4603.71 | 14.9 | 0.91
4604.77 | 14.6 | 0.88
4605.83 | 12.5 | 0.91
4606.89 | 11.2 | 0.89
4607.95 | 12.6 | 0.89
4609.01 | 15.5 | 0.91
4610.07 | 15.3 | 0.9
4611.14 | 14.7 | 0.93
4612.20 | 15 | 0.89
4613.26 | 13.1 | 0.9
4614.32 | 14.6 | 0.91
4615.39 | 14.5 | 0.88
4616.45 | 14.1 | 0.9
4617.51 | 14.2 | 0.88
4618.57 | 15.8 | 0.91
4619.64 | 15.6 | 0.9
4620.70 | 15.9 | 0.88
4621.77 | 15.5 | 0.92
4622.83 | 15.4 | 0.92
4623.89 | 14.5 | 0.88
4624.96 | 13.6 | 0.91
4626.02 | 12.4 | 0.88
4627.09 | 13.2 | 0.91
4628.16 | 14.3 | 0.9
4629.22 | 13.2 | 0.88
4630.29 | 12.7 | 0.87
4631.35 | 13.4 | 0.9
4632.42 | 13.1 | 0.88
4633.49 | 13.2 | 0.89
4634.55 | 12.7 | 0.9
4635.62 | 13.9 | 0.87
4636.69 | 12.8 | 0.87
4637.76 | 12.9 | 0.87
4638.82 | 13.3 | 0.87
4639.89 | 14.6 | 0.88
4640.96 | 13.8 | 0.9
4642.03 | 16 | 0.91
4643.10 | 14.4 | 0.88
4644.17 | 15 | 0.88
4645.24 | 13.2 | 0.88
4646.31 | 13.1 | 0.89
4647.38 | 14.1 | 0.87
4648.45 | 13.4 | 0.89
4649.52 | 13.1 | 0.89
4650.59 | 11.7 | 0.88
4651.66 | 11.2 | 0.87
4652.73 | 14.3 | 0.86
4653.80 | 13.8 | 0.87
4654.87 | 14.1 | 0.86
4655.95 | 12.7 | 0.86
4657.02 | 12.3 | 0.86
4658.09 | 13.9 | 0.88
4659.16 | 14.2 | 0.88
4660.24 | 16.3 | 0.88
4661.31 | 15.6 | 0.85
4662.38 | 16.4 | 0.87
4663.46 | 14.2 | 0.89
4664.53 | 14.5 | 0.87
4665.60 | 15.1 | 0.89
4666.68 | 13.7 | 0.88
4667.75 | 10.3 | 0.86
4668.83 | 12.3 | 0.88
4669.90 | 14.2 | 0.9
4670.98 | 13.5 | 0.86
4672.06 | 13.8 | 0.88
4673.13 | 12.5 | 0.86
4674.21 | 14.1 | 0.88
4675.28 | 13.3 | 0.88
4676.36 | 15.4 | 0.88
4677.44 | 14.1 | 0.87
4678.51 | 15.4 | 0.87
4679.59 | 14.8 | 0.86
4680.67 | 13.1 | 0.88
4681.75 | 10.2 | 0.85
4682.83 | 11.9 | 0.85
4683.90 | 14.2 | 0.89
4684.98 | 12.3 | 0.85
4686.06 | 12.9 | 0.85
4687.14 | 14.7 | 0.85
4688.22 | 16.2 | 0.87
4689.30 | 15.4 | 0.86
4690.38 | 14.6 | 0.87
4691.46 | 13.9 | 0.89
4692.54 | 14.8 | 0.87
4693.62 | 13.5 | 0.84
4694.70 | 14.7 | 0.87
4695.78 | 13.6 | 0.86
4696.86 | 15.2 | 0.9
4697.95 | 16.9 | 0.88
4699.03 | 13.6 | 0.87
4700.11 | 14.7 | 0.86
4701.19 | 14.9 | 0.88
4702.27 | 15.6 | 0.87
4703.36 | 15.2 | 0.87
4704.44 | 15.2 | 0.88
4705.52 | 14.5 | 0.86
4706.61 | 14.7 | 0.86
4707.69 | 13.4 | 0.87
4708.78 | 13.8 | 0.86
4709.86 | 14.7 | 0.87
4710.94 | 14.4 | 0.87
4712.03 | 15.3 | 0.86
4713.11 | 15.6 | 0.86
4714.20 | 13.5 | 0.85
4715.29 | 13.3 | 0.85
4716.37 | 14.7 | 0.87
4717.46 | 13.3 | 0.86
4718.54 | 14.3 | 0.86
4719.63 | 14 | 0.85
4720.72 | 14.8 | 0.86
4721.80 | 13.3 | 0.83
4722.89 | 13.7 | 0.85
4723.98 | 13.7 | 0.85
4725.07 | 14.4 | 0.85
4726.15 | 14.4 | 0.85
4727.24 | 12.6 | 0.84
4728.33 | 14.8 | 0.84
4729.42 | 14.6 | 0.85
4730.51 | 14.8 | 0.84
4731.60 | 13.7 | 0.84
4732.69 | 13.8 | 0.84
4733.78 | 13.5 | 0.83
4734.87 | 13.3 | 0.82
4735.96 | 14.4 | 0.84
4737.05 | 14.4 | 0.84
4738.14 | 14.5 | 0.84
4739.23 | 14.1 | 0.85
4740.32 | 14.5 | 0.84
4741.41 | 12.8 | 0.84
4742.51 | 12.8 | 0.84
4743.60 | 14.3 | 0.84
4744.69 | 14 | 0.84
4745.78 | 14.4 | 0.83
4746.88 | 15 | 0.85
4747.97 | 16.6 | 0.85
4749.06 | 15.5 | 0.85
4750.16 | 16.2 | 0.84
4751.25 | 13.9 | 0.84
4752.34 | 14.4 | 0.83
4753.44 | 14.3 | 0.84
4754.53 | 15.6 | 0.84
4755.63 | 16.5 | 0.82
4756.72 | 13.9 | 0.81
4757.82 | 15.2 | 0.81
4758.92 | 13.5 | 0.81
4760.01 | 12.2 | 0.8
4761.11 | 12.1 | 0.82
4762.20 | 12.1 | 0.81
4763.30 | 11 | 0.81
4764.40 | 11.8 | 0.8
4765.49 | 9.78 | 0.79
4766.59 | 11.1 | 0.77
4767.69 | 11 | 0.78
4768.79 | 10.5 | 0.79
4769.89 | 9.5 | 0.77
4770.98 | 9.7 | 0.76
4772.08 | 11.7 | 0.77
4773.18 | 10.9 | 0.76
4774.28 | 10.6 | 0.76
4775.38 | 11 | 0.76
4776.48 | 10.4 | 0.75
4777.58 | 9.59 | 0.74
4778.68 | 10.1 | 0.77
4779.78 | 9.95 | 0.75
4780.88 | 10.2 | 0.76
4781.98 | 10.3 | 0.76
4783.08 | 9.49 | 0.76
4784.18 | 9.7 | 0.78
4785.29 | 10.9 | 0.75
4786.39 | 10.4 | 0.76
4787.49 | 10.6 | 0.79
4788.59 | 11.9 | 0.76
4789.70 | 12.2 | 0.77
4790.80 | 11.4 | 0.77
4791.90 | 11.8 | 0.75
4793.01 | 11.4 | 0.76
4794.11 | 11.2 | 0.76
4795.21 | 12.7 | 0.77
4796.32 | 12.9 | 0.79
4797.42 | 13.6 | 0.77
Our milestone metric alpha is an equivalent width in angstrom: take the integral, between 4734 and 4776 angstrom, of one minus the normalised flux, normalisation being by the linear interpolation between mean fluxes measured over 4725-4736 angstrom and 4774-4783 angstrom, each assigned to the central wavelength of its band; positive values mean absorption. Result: -3.57 angstrom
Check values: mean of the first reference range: 14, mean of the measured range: 13.1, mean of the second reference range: 10.2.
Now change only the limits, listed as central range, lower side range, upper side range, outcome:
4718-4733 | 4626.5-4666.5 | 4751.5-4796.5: -2.0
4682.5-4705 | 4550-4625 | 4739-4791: -3.0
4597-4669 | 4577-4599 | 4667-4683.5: -4.1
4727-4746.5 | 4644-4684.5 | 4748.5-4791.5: -2.5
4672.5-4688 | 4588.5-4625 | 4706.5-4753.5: 0.7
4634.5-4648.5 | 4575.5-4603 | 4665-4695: -0.4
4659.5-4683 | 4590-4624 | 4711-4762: 0.5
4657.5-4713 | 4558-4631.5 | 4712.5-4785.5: -4.0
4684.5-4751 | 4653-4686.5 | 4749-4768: -4.3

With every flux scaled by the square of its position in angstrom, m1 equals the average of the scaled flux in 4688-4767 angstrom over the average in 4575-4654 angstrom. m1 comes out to 1.09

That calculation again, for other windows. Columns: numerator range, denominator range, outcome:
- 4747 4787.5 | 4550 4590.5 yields 0.99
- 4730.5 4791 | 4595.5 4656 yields 0.96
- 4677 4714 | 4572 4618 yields 1.11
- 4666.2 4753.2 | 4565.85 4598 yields 1.12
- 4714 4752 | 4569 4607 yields 1.14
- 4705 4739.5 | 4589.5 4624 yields 1.05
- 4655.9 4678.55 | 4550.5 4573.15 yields 1.10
